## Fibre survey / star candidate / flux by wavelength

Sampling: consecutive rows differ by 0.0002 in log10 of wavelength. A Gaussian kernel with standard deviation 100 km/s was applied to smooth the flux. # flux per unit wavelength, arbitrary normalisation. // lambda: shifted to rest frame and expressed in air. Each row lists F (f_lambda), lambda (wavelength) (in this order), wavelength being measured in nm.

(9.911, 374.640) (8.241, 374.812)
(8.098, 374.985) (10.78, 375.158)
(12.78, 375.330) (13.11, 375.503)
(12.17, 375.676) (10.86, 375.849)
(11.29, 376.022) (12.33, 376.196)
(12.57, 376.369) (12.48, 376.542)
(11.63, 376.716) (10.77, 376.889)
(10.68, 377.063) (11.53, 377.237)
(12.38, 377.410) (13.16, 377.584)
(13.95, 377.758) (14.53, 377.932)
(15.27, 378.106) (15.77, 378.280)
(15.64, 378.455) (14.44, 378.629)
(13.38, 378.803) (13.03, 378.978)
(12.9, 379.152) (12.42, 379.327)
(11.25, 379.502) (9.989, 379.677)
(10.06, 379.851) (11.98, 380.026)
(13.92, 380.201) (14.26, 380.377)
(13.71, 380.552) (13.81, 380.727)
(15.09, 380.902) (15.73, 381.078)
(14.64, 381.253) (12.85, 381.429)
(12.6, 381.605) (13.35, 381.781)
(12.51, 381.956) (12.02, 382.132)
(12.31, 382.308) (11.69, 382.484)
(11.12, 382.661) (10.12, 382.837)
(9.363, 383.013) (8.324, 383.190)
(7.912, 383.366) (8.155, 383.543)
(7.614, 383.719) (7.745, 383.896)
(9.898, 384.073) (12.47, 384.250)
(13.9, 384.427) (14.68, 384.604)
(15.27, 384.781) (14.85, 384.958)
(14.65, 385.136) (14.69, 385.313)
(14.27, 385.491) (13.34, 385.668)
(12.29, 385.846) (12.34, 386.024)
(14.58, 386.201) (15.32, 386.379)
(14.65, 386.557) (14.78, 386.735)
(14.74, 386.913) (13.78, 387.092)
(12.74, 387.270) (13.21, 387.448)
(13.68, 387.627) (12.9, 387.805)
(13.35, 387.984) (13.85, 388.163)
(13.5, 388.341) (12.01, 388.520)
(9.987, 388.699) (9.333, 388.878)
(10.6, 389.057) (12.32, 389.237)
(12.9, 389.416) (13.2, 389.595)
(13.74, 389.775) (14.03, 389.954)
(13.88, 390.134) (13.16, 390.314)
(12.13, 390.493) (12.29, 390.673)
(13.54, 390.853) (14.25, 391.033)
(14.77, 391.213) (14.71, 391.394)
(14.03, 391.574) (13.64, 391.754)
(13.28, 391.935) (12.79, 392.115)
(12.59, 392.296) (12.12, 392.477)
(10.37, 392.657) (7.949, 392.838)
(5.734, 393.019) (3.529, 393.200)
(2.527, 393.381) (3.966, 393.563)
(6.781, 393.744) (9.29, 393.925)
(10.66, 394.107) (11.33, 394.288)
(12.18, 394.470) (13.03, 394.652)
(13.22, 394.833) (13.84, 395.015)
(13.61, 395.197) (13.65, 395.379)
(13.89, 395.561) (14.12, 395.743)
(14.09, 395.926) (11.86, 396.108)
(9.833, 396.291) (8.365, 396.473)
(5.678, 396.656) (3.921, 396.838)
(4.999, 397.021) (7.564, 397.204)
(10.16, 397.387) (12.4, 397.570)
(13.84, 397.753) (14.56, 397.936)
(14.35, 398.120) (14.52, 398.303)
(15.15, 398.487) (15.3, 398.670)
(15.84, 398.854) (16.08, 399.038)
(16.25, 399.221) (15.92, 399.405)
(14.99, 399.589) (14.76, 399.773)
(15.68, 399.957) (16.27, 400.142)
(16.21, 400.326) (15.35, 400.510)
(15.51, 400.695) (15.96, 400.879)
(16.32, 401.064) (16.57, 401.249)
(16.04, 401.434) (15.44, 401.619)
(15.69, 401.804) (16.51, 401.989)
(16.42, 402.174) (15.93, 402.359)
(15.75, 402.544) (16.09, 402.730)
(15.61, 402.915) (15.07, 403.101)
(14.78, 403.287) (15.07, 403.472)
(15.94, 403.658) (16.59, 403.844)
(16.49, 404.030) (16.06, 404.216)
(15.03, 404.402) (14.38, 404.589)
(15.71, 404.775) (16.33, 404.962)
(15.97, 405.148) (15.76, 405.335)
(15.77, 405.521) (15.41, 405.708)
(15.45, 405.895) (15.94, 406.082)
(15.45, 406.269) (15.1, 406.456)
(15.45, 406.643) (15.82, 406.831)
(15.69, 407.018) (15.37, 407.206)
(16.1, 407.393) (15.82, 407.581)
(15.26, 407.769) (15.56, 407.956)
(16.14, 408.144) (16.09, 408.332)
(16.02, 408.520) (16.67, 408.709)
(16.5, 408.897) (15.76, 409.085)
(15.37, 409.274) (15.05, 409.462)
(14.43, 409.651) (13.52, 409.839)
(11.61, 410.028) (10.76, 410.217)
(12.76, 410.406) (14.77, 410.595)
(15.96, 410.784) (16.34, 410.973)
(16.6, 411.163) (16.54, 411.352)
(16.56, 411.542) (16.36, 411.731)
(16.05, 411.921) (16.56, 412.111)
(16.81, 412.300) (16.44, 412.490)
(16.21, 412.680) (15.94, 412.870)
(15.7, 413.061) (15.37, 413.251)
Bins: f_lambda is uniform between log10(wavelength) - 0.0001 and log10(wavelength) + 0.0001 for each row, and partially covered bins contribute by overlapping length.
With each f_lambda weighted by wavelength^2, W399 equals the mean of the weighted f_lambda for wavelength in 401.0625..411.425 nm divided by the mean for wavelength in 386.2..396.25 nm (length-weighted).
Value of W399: 1.38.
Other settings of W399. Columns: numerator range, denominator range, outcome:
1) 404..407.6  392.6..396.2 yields 1.61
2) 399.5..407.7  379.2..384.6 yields 1.50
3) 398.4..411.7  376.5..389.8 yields 1.37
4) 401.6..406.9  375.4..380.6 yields 1.41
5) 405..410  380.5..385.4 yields 1.45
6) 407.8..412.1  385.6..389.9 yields 1.31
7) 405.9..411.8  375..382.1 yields 1.39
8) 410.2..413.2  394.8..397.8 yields 1.58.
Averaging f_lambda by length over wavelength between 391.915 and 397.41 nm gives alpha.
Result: 9.85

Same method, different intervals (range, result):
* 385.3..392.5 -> 13.2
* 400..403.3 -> 15.9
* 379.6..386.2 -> 12.3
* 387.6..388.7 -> 12.9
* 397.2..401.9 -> 15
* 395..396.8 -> 11.6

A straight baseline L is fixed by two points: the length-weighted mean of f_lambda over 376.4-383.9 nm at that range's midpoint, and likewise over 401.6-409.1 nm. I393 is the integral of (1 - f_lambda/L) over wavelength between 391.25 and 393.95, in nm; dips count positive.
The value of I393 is 0.83 nm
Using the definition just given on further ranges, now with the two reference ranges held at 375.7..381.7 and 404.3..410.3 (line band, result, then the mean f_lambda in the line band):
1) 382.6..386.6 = 0.42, 12.1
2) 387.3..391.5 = 0.28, 12.9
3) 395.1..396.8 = 0.35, 11.4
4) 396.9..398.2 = 0.32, 10.9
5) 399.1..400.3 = -0.08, 15.7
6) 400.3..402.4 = -0.17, 16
